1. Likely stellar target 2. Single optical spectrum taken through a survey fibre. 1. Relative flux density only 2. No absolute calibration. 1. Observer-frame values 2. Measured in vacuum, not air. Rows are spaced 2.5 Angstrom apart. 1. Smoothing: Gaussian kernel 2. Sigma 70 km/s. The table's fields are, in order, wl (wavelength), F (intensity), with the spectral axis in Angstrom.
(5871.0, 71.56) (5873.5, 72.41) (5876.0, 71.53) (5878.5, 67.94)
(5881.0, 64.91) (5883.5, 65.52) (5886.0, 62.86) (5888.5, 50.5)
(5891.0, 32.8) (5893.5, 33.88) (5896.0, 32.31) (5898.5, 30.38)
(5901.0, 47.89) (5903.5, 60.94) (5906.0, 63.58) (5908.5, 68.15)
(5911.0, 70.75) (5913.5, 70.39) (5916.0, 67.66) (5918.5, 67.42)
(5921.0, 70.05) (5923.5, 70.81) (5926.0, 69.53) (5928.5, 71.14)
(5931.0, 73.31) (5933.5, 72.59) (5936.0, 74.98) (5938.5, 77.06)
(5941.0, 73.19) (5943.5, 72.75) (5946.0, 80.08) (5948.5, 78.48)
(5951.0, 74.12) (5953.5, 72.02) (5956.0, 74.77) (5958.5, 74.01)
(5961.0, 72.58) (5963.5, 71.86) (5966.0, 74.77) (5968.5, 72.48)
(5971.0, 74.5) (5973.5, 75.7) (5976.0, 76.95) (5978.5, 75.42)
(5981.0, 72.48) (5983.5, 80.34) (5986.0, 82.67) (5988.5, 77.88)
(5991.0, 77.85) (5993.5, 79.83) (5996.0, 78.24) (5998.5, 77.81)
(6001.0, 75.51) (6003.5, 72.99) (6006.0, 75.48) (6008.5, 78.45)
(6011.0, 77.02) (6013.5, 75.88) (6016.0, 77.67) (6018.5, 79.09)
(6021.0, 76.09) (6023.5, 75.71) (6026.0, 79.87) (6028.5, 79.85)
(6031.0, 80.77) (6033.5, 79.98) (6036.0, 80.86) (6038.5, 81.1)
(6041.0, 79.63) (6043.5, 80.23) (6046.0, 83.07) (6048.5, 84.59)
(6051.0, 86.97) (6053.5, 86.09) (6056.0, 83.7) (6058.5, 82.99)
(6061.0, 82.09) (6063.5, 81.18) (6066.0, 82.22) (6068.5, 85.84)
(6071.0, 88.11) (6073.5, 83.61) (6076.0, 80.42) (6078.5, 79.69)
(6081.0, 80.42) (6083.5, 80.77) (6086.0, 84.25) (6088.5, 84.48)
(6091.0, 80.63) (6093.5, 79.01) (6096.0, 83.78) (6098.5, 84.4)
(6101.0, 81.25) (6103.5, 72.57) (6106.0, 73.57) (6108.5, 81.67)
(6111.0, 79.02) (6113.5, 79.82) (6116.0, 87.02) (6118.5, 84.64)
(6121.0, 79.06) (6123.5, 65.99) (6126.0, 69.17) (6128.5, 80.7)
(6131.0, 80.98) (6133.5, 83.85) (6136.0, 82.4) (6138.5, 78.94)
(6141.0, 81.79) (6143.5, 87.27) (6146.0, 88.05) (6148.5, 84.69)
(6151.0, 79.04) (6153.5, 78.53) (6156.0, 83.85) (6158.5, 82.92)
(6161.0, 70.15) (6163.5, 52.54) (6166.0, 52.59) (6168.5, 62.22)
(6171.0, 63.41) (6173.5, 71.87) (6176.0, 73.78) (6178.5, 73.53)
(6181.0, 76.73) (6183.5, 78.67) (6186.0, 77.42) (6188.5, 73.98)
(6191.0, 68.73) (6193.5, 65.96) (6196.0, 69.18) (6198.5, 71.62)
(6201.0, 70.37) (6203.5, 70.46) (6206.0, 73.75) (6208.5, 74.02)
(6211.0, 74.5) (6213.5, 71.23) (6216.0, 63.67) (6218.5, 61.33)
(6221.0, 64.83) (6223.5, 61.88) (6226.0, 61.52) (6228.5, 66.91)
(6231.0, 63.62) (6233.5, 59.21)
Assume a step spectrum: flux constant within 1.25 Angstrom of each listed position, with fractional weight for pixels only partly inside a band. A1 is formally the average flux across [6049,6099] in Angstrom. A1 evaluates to 83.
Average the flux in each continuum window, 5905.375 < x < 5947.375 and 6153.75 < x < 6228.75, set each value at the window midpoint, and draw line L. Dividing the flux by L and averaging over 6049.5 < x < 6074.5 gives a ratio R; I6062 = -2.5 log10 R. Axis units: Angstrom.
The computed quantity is -0.19 mag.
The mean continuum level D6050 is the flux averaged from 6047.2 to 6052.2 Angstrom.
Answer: 85.7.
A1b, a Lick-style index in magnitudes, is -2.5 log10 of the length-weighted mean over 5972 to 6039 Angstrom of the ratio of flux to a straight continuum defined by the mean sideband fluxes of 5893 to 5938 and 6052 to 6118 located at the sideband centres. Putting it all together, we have -0.07 mag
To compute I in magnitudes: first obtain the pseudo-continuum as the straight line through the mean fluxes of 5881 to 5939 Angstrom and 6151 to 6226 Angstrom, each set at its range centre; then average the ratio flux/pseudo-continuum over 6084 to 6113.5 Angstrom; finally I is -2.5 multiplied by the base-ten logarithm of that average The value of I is -0.20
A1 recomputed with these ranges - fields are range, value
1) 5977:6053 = 78.8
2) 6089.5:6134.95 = 79.3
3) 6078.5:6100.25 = 82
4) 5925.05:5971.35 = 73.9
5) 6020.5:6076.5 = 82.1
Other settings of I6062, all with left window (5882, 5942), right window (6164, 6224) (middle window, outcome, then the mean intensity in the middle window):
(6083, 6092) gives -0.24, 82.7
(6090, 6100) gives -0.23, 82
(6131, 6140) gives -0.20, 81.6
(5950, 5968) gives -0.17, 73.4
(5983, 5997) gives -0.24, 79.4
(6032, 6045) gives -0.23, 80.4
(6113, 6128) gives -0.16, 77.7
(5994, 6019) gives -0.20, 76.8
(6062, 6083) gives -0.24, 82.6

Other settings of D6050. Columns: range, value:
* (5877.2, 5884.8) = 66.1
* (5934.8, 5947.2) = 75.6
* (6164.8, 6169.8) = 57.5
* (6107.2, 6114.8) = 80.2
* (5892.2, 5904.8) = 41.1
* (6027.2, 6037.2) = 80.4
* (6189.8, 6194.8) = 67.3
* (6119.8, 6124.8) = 72.4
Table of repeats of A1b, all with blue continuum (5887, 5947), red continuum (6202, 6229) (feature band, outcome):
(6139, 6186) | -0.12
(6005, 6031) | -0.21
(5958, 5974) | -0.16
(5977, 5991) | -0.22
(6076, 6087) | -0.23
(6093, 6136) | -0.20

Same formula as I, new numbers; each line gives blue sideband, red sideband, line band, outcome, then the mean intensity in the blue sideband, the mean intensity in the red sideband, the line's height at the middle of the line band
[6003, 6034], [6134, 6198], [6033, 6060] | -0.08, 77.7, 74.4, 77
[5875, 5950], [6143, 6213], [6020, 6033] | -0.16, 63.8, 73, 67.8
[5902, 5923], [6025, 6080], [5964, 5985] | -0.02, 67.3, 82.4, 74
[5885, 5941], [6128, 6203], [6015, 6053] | -0.19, 61.1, 74.8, 67.7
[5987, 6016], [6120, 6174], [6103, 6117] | -0.05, 77.1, 75.5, 75.9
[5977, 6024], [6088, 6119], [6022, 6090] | -0.04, 77.2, 80.7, 79.1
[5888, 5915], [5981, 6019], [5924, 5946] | -0.22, 51.2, 77.6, 60.2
